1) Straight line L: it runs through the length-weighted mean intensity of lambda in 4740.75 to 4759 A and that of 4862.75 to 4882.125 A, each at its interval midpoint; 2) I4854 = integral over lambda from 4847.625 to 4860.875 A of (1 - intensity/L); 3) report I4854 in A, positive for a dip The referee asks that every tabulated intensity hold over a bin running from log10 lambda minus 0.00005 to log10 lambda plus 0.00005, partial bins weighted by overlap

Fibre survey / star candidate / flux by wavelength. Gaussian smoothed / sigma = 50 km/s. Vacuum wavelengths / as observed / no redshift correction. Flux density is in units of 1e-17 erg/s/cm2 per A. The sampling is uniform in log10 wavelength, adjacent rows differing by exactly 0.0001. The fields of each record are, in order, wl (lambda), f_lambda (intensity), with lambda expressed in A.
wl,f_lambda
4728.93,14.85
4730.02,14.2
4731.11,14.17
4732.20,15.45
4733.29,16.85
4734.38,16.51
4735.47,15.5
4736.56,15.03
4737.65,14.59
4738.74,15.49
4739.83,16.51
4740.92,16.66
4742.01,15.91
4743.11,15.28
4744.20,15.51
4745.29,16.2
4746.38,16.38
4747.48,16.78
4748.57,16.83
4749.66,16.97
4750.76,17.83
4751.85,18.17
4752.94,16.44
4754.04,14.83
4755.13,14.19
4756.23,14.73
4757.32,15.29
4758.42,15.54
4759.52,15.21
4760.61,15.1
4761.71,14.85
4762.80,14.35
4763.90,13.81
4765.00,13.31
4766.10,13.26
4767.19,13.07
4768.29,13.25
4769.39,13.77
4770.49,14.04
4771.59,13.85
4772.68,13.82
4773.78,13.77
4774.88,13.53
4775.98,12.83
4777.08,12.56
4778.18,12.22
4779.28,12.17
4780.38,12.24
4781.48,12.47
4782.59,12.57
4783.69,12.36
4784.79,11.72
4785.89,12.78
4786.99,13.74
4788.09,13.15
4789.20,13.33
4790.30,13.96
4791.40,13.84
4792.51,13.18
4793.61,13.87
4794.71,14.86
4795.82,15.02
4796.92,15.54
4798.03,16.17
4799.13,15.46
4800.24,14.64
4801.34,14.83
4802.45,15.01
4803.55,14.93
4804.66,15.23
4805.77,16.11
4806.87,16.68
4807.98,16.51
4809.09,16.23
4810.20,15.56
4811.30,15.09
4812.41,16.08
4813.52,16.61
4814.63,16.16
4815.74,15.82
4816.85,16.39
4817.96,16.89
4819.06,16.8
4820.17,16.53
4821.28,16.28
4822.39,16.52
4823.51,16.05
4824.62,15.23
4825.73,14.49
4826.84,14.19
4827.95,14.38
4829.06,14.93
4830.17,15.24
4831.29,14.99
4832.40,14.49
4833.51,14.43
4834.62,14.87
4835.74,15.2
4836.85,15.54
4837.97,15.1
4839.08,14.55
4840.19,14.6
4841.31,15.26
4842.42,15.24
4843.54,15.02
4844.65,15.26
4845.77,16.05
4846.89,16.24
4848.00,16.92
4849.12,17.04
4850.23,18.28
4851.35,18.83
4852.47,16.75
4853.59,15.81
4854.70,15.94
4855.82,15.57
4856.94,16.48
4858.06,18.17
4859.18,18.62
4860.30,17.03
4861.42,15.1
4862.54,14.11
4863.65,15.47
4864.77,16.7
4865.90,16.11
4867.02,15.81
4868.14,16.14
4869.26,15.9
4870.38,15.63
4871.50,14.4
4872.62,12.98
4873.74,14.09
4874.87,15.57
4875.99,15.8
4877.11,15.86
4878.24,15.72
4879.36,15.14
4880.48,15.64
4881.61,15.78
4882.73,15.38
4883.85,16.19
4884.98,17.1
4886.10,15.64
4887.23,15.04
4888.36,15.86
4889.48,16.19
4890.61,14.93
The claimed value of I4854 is -1.4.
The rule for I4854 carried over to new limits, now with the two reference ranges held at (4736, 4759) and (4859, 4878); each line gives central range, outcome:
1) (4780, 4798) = 2.63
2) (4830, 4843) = 0.58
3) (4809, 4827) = -0.28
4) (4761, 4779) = 2.69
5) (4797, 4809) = 0.14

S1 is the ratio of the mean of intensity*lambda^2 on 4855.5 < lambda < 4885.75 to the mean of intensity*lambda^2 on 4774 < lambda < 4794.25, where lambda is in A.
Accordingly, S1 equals 1.3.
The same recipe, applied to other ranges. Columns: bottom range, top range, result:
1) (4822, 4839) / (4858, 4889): 1.07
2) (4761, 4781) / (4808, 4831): 1.20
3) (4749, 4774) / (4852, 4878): 1.12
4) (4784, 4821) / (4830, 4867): 1.07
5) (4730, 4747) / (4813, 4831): 1.04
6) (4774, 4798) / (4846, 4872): 1.27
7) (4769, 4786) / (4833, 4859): 1.28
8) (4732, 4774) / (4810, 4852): 1.06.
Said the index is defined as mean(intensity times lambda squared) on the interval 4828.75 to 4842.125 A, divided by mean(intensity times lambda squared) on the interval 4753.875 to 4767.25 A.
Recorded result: 1.1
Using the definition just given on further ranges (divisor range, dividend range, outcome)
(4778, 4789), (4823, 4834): 1.20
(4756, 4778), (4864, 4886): 1.17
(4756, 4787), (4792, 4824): 1.18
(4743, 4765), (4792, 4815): 1.01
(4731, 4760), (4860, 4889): 1.03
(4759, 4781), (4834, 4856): 1.21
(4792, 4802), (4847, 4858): 1.16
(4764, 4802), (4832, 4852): 1.19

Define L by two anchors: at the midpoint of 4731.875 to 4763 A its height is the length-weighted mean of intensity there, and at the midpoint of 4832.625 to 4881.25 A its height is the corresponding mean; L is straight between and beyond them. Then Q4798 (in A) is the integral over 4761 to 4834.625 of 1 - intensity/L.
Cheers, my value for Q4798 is 6.0 A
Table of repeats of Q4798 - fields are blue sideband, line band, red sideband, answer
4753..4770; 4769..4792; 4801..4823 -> 2.9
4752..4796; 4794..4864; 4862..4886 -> -5.0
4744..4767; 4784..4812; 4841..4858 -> 2.1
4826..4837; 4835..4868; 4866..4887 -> -2.1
